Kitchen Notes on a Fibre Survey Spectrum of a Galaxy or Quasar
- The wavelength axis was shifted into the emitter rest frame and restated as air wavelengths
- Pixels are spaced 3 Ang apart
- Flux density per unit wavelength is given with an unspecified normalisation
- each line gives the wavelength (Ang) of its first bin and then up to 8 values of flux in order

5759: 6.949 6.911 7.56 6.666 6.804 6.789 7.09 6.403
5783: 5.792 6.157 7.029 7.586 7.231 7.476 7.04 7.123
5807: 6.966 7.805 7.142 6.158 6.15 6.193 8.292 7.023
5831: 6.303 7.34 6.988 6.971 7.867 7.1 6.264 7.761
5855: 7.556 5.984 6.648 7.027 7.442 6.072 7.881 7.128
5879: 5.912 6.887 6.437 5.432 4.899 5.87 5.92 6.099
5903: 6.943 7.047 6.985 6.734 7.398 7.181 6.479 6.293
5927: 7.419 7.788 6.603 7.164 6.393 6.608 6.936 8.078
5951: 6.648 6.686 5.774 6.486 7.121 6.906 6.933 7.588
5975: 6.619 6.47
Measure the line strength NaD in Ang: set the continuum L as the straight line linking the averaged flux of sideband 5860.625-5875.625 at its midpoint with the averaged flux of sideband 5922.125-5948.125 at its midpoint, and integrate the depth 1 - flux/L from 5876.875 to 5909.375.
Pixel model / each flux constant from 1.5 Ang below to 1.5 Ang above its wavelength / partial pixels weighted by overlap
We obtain 3.7 Ang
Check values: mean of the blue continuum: 7.05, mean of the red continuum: 6.97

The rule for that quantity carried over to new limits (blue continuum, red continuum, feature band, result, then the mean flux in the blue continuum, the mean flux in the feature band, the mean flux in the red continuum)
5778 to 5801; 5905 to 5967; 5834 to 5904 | 2.0 Ang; 6.83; 6.67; 6.89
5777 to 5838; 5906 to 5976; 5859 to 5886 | 0.4 Ang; 6.91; 6.82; 6.91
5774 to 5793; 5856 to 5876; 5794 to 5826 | -1.4 Ang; 6.66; 7.03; 6.88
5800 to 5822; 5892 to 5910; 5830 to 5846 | -0.9 Ang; 6.86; 7.12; 6.42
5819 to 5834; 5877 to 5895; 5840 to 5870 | -2.7 Ang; 6.91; 7.02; 5.94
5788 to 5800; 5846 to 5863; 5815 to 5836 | 0.9 Ang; 7.33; 6.8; 6.87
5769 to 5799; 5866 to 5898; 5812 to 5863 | -2.8 Ang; 6.82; 6.92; 6.34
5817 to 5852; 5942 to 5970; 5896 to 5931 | 0.1 Ang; 6.98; 6.86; 6.83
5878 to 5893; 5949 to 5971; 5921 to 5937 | -1.6 Ang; 5.91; 7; 6.7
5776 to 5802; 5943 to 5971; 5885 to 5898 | 2.3 Ang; 6.86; 5.62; 6.85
